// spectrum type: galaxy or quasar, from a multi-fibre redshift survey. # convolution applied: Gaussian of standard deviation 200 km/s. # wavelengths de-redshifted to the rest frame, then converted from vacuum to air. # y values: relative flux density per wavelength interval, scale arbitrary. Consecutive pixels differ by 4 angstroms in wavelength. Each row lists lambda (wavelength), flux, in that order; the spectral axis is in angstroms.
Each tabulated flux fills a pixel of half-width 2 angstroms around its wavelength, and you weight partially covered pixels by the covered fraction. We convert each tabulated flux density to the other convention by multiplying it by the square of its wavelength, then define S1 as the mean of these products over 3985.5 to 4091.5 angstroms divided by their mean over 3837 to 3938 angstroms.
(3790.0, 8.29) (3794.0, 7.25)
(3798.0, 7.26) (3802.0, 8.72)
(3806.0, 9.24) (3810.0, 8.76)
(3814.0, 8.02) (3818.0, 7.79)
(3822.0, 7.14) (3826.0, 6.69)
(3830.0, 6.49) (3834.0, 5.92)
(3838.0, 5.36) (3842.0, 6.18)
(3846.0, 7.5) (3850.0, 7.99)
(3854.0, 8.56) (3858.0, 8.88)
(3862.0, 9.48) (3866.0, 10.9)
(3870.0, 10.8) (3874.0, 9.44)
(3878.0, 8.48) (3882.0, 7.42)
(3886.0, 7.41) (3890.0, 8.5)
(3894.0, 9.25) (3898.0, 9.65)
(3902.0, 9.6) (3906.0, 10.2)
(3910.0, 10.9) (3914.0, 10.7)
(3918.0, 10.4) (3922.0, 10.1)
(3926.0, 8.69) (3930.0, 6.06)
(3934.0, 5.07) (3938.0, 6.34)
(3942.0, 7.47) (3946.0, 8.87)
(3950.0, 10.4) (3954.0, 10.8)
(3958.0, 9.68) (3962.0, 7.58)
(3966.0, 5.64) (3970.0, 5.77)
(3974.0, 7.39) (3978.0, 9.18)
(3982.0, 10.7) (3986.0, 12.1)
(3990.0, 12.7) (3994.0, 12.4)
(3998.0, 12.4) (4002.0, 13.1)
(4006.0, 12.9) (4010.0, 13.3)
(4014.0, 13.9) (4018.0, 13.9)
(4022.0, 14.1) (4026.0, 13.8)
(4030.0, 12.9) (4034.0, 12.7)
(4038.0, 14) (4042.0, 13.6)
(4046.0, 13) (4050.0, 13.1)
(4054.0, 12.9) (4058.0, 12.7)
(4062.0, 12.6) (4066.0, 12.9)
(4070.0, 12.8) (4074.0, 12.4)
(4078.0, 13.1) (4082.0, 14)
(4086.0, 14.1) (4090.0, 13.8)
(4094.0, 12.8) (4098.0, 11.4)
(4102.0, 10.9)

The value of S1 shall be 1.64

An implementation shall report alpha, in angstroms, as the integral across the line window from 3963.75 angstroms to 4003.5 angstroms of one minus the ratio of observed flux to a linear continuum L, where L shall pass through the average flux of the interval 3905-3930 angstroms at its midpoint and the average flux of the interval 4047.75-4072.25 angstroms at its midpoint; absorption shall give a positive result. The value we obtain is 4.2 angstroms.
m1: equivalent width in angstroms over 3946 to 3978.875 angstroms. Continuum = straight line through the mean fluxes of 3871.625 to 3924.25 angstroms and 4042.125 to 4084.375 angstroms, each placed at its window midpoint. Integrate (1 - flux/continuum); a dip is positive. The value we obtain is 7.5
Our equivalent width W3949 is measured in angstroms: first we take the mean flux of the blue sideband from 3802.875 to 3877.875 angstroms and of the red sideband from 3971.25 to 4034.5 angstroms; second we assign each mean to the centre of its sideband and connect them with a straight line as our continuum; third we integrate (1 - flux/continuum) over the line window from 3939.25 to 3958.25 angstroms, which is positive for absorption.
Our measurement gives 2.8 angstroms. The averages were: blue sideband 8.08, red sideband 12.3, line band 9.3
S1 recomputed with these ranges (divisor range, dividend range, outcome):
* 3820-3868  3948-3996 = 1.34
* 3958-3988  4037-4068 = 1.61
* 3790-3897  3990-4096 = 1.81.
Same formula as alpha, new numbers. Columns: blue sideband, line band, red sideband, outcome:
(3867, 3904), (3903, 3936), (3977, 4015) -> 3.06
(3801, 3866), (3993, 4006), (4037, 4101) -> -1.38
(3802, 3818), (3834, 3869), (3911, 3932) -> 3.11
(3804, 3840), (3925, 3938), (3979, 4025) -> 5.16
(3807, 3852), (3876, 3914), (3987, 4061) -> 0.23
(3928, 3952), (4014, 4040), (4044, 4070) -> -4.91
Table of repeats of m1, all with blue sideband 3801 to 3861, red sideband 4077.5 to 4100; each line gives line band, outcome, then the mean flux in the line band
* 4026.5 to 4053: -2.42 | 13.2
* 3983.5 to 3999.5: -1.83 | 12.3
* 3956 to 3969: 3.66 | 7.49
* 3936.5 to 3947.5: 2.69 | 7.56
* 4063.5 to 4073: -0.02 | 12.8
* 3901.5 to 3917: -1.92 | 10.4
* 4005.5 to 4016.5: -1.87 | 13.5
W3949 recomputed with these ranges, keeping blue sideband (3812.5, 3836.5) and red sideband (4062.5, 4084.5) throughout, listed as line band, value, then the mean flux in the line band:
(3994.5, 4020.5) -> -4.1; 13.2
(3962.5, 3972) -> 4.0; 6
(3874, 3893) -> 0.5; 8.18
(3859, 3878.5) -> -4.5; 9.87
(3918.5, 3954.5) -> 5.6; 8.18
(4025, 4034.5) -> -0.9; 13.1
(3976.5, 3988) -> 0.1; 10.7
